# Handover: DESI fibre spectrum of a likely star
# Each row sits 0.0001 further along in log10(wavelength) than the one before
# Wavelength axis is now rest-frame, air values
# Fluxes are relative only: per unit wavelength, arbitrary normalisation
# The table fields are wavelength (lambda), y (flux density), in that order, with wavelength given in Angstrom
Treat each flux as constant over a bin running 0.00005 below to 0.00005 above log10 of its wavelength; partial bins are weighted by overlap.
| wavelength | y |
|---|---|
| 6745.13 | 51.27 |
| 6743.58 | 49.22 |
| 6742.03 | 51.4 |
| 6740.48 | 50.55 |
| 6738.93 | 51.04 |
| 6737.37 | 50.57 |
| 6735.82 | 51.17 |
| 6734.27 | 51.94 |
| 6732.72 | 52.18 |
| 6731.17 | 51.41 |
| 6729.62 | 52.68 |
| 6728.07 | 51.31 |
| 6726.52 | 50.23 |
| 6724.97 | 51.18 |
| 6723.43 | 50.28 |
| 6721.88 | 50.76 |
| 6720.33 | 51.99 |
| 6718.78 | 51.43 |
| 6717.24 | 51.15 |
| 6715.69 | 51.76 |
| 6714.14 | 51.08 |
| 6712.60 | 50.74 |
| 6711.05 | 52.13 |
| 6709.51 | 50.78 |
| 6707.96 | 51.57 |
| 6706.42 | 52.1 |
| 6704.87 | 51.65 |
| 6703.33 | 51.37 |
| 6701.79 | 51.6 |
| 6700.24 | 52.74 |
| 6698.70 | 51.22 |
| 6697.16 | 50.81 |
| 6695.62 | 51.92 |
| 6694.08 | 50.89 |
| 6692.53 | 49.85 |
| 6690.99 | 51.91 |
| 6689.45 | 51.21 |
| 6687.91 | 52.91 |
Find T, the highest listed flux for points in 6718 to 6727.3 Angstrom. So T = 51.99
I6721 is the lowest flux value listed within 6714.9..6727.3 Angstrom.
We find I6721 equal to 50.23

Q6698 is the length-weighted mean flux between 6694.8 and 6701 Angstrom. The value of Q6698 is 51.7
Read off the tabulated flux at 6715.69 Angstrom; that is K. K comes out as 51.76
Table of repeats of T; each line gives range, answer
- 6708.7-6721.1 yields 52.13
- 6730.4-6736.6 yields 52.18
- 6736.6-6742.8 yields 51.4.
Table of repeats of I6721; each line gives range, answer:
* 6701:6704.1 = 51.37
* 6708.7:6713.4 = 50.74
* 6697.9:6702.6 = 51.22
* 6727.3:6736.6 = 51.17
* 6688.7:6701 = 49.85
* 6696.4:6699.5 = 50.81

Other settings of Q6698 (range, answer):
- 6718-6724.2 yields 51.1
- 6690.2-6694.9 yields 50.8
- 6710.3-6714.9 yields 51.3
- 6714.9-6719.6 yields 51.4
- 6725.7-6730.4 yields 51.4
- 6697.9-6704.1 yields 51.8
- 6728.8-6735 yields 52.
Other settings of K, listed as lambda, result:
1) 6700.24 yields 52.74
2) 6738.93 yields 51.04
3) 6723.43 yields 50.28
